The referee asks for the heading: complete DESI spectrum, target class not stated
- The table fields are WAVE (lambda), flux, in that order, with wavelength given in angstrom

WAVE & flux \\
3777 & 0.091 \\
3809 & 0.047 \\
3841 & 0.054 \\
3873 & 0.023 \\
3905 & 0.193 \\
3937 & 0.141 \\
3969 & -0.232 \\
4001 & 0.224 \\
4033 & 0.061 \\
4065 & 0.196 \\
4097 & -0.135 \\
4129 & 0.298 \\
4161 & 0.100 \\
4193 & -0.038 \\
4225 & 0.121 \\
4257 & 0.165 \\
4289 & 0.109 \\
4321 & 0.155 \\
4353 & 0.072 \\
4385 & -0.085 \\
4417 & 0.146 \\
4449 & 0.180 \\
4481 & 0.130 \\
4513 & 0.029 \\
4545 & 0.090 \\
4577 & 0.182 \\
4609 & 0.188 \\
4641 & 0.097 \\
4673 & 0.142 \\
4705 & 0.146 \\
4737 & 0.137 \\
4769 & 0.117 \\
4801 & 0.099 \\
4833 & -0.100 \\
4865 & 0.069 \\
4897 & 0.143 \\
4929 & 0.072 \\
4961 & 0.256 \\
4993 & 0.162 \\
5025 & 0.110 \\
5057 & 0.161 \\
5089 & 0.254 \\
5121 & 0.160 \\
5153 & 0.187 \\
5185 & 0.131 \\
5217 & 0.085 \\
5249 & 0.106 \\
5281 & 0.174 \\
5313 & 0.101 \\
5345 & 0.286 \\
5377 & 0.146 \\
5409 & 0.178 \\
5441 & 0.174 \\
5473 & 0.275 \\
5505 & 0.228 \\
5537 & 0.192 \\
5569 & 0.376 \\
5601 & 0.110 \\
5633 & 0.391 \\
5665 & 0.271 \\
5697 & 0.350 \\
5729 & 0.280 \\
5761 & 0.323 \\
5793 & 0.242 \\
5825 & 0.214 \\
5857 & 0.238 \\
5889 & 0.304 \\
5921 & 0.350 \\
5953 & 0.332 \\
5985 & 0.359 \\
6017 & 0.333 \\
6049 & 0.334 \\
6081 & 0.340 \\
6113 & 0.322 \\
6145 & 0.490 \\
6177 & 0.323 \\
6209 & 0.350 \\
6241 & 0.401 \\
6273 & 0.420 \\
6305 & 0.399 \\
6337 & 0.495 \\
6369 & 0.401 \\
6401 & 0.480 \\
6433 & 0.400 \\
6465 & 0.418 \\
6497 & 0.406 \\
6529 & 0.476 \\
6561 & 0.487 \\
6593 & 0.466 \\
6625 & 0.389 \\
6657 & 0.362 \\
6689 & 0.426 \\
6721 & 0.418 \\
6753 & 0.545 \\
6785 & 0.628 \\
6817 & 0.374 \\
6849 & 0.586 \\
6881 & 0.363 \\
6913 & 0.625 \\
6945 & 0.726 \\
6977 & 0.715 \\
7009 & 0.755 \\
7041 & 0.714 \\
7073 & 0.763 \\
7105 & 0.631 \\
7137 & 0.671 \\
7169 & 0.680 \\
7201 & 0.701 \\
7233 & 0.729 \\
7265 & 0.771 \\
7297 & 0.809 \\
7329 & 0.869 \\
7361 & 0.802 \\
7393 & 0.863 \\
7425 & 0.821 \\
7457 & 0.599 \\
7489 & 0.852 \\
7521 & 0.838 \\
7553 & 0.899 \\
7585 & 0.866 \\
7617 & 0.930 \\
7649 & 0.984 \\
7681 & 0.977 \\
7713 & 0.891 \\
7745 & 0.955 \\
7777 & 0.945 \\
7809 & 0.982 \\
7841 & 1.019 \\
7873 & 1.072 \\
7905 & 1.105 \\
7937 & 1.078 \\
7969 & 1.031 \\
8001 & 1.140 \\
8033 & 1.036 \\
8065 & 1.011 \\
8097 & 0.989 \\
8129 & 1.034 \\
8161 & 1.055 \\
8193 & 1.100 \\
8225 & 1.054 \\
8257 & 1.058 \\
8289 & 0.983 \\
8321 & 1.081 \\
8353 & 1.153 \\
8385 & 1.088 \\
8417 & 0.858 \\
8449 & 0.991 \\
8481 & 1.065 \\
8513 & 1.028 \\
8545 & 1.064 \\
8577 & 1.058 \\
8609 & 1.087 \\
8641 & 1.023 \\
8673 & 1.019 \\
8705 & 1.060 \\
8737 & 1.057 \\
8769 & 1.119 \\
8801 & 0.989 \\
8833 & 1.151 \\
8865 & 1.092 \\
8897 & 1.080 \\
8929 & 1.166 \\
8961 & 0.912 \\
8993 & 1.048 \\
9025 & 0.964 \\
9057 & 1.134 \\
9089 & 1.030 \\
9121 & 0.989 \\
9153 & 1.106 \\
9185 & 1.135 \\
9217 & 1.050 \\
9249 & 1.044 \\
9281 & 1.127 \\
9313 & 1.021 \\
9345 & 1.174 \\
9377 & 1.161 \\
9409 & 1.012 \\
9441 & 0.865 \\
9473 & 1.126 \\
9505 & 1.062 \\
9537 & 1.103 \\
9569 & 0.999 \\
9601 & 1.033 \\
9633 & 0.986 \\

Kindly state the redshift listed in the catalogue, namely 0.732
